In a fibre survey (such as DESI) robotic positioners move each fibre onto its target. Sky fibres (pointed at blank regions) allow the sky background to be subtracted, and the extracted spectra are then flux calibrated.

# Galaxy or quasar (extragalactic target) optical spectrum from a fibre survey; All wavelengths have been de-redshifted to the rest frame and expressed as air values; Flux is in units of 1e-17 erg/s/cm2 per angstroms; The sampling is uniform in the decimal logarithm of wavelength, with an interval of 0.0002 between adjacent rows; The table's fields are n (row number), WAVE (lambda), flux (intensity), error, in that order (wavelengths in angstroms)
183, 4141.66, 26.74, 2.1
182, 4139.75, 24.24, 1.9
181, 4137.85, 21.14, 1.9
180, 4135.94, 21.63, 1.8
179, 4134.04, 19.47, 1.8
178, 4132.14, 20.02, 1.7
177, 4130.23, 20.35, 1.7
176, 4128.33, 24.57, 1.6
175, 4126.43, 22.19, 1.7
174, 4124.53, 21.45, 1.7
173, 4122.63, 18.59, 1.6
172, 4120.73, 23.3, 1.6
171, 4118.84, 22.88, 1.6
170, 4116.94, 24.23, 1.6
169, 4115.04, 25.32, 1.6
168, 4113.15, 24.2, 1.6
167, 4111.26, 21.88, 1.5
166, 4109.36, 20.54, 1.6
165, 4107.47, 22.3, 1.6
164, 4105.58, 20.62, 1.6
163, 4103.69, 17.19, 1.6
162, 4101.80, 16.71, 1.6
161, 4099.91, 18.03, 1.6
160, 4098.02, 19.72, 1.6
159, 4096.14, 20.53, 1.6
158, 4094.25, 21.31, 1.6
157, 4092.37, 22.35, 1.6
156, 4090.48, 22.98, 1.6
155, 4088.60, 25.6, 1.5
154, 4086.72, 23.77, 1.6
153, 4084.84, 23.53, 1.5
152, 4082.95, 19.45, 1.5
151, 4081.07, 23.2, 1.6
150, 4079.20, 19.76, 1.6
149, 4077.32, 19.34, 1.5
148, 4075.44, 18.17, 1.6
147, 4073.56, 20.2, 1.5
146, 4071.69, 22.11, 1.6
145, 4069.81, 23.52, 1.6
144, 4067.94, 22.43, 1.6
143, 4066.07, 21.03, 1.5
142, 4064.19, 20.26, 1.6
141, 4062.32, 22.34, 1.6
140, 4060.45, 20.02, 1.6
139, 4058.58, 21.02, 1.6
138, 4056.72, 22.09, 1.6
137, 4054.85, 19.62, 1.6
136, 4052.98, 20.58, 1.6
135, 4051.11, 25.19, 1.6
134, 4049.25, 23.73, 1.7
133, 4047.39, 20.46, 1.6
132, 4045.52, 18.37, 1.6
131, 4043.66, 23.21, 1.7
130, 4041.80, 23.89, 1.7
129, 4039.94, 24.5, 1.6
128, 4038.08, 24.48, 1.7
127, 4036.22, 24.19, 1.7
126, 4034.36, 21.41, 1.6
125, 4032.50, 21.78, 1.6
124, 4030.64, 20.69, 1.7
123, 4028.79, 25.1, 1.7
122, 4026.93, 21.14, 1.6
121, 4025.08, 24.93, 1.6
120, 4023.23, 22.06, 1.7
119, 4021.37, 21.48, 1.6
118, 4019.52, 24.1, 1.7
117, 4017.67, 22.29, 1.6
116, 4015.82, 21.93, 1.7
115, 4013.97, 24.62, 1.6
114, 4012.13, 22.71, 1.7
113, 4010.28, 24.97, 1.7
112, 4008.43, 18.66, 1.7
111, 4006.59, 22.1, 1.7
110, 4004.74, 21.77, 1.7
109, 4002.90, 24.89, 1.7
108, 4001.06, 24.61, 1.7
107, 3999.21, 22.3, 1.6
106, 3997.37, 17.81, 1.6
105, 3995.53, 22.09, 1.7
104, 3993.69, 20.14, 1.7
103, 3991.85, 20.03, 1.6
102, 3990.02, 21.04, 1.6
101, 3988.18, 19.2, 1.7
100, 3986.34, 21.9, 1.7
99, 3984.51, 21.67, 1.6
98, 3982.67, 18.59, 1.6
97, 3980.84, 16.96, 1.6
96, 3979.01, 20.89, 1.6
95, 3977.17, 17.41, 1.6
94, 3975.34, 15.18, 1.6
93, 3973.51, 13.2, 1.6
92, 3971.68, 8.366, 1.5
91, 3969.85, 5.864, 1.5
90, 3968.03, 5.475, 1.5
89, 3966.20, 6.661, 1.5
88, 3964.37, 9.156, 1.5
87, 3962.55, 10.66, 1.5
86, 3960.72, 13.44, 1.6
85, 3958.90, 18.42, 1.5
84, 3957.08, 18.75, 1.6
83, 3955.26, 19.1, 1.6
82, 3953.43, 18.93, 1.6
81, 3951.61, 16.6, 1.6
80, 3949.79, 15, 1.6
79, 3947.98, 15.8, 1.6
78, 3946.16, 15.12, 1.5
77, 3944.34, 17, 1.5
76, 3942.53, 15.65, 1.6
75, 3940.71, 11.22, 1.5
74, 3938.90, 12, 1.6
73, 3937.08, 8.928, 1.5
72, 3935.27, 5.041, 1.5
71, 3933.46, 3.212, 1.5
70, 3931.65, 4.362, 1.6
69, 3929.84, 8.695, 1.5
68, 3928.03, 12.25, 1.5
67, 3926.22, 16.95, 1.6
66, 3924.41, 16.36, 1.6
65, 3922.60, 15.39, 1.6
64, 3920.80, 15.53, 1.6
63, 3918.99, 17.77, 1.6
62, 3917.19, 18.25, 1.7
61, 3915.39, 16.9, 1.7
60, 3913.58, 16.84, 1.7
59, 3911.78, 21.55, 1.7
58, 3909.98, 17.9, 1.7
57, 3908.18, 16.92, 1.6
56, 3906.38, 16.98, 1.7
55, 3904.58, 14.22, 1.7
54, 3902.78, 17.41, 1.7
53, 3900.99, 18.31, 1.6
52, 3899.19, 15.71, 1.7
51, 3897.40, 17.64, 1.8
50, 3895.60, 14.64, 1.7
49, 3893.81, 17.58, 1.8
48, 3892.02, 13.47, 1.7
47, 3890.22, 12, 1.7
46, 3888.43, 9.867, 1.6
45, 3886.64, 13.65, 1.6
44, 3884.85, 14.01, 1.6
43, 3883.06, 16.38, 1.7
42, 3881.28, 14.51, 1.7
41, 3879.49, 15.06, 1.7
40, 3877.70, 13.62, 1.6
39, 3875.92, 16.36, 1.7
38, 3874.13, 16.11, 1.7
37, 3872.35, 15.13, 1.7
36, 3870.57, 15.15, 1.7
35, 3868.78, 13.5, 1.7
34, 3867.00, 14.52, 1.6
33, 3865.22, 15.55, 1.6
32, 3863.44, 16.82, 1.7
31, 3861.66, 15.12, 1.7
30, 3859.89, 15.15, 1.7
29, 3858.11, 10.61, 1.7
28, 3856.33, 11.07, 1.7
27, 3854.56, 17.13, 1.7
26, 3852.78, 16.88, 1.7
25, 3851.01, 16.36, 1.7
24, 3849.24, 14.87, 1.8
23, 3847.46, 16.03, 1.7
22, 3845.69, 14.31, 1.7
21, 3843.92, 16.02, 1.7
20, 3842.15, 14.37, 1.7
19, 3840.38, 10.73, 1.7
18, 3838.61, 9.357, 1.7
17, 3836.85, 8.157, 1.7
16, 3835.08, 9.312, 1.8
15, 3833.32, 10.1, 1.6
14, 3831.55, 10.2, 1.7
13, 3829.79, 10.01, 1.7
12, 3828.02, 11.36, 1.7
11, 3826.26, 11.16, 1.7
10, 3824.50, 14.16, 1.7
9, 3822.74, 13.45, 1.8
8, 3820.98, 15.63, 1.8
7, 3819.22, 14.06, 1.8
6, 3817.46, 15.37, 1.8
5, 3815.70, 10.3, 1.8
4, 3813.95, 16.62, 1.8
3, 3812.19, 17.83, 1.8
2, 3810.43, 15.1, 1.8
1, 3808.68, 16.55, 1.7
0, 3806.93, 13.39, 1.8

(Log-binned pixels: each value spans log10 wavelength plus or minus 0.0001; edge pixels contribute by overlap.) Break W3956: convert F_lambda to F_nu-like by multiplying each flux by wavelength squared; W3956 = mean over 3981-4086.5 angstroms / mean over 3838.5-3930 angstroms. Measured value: 1.54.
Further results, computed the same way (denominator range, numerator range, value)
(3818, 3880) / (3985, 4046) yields 1.78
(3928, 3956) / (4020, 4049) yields 1.90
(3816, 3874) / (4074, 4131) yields 1.81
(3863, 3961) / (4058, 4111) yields 1.54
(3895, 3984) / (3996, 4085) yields 1.61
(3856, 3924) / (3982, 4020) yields 1.49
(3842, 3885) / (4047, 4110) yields 1.57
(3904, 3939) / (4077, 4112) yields 1.66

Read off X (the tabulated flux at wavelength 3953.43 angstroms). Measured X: 18.93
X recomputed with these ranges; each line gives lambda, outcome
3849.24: 14.87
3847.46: 16.03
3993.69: 20.14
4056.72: 22.09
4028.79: 25.1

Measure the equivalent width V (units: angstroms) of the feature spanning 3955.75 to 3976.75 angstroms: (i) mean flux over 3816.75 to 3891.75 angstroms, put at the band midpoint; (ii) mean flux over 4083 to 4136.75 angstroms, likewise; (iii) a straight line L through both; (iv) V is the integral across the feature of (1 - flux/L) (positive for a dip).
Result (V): 6.66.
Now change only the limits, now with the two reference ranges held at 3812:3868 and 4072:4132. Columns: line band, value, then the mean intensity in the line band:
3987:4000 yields -1.6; 20.4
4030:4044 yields -2.6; 23.1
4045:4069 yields -1.6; 21.4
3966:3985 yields 4.2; 13.7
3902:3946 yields 5.2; 14.1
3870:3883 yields -0.6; 15.2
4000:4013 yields -3.0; 22.8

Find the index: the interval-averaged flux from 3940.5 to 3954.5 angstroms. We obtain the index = 15.9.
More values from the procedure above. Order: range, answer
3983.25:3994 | 20.6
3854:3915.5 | 15.3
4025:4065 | 22.2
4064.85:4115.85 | 21.3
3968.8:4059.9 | 20.9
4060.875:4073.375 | 21.8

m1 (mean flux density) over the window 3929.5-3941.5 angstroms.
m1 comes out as 7.56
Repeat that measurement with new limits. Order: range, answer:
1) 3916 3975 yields 12.8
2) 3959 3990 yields 14.4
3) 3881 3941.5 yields 14.2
